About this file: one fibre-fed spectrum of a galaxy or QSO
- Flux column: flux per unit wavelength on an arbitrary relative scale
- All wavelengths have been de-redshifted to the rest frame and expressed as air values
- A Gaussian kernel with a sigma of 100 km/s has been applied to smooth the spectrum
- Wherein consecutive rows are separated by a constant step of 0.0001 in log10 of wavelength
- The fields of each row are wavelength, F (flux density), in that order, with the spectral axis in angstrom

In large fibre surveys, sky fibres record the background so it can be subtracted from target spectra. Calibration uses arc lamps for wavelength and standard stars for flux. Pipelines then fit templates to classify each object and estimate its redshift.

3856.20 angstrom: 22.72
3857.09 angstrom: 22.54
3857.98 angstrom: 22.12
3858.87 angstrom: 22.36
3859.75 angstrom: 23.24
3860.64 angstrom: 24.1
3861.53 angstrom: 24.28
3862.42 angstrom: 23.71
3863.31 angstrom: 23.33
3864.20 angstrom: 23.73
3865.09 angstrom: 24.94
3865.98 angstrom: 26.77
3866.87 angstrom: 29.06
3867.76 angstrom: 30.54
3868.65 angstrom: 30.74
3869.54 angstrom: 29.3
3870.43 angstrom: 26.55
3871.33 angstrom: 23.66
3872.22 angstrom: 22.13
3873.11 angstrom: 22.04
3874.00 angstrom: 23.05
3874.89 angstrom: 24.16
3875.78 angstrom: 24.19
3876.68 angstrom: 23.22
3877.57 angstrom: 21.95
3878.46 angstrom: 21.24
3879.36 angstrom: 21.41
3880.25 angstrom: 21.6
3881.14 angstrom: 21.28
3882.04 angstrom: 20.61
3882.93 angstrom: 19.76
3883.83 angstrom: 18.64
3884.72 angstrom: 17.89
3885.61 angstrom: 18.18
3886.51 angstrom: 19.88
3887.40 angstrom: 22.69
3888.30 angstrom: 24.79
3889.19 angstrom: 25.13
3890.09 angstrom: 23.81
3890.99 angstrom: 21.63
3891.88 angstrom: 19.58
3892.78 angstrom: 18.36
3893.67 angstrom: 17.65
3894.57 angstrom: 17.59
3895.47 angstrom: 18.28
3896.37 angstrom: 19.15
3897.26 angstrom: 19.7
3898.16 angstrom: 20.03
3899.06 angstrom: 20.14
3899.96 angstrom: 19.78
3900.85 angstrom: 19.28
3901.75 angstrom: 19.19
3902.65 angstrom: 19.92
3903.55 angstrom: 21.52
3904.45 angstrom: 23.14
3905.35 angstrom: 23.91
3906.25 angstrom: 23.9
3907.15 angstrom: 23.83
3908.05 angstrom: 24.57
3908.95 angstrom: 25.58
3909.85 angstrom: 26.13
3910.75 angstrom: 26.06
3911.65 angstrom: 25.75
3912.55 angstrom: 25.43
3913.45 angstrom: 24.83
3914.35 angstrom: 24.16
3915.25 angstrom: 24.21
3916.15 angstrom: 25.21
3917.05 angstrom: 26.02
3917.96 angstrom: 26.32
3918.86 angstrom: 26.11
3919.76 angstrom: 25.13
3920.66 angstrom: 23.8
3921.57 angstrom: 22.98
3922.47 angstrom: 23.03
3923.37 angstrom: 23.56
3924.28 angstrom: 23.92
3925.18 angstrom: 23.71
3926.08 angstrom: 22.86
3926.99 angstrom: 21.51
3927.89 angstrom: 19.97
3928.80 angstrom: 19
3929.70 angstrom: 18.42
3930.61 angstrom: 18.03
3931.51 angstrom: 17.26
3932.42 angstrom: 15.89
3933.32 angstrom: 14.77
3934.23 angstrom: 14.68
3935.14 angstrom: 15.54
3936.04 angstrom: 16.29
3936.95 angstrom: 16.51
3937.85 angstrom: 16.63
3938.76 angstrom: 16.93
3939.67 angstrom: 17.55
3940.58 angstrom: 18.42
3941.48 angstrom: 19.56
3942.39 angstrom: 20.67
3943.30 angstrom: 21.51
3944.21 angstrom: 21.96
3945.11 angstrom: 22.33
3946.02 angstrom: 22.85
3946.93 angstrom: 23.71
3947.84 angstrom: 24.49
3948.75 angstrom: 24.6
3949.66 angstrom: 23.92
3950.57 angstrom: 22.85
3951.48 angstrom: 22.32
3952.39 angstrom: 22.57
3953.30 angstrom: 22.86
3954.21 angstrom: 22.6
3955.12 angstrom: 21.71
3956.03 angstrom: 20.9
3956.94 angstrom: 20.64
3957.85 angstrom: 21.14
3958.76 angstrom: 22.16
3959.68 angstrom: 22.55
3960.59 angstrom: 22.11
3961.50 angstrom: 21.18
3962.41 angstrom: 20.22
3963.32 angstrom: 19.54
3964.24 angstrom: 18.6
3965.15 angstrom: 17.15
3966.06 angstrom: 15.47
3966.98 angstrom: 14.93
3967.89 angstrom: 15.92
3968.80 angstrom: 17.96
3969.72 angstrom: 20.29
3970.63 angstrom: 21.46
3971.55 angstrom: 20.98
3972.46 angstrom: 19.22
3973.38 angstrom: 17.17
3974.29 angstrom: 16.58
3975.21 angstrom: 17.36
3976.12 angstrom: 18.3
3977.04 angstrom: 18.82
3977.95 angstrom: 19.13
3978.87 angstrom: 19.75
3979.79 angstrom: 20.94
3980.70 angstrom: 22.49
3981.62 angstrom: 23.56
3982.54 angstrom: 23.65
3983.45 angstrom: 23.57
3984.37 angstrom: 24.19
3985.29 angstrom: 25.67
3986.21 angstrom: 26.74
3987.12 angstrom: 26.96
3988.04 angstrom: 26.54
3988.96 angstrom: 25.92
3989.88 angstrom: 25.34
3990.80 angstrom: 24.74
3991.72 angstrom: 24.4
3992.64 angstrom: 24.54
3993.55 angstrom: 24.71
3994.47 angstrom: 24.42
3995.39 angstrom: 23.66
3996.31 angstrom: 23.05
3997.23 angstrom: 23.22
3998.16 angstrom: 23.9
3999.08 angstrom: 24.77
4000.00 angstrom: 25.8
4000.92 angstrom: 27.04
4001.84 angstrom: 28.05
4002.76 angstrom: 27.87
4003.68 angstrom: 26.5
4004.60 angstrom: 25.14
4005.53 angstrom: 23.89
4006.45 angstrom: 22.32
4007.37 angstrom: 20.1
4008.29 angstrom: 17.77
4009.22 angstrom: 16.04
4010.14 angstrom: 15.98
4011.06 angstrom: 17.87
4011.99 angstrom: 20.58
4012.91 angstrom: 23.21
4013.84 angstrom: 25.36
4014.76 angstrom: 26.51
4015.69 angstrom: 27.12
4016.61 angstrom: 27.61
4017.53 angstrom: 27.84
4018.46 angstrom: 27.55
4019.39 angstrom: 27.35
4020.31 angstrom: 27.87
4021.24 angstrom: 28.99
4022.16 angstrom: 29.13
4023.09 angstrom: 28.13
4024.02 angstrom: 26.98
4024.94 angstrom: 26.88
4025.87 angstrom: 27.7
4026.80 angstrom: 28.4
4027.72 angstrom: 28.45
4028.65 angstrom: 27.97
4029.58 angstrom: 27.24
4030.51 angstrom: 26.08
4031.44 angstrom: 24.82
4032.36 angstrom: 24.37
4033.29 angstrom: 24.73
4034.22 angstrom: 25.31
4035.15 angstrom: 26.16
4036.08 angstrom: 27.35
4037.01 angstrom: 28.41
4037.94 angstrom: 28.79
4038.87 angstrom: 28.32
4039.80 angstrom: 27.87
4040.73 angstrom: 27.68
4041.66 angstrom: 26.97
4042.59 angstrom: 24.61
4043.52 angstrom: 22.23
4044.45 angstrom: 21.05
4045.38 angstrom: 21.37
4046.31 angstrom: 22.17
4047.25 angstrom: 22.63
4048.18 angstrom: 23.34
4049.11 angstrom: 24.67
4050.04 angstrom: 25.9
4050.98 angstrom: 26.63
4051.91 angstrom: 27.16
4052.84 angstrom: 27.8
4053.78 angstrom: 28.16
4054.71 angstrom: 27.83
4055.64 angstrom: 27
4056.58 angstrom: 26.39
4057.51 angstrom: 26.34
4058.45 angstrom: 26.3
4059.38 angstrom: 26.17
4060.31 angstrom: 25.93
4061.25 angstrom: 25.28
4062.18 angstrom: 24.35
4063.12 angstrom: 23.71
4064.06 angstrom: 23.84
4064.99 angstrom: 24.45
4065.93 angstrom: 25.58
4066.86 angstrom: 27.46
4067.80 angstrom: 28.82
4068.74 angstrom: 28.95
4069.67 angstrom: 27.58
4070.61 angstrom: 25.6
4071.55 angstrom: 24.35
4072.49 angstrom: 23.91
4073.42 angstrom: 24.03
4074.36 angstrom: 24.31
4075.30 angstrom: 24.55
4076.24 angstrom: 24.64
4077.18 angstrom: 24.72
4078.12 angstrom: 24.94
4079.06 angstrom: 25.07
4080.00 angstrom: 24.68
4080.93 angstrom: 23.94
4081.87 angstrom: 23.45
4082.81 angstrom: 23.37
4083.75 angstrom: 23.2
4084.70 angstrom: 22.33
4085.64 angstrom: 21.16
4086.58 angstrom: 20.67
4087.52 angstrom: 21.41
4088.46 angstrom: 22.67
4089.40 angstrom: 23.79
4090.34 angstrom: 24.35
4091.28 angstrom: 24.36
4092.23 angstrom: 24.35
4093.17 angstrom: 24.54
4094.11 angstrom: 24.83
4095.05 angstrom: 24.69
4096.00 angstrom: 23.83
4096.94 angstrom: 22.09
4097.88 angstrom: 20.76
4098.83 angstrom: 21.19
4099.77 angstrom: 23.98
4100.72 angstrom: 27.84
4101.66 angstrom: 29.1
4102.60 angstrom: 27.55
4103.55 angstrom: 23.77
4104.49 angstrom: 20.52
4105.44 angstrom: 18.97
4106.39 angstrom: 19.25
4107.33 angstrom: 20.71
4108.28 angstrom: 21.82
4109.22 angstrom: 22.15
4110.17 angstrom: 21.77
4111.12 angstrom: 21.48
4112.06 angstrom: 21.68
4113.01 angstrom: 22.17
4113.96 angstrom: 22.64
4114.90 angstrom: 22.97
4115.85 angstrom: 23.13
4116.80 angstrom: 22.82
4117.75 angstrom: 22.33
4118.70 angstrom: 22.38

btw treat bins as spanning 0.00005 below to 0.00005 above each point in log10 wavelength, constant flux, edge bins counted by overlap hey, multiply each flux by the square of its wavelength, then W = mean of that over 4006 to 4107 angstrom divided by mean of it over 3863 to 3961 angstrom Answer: 1.2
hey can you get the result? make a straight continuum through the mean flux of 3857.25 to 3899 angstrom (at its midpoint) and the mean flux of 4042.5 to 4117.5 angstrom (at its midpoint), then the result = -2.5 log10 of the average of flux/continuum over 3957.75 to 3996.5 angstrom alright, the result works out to 0.09 mag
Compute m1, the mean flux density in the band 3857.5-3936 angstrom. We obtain 22.3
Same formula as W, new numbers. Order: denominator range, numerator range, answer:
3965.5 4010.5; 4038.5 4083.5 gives 1.18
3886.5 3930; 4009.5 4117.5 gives 1.19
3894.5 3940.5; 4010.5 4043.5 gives 1.31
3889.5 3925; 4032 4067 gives 1.21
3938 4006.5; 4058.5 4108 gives 1.16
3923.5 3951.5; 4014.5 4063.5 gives 1.39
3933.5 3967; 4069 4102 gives 1.27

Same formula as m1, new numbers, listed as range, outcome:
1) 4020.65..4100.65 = 25.3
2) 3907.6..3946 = 21.5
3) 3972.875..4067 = 24.7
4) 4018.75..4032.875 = 27.4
